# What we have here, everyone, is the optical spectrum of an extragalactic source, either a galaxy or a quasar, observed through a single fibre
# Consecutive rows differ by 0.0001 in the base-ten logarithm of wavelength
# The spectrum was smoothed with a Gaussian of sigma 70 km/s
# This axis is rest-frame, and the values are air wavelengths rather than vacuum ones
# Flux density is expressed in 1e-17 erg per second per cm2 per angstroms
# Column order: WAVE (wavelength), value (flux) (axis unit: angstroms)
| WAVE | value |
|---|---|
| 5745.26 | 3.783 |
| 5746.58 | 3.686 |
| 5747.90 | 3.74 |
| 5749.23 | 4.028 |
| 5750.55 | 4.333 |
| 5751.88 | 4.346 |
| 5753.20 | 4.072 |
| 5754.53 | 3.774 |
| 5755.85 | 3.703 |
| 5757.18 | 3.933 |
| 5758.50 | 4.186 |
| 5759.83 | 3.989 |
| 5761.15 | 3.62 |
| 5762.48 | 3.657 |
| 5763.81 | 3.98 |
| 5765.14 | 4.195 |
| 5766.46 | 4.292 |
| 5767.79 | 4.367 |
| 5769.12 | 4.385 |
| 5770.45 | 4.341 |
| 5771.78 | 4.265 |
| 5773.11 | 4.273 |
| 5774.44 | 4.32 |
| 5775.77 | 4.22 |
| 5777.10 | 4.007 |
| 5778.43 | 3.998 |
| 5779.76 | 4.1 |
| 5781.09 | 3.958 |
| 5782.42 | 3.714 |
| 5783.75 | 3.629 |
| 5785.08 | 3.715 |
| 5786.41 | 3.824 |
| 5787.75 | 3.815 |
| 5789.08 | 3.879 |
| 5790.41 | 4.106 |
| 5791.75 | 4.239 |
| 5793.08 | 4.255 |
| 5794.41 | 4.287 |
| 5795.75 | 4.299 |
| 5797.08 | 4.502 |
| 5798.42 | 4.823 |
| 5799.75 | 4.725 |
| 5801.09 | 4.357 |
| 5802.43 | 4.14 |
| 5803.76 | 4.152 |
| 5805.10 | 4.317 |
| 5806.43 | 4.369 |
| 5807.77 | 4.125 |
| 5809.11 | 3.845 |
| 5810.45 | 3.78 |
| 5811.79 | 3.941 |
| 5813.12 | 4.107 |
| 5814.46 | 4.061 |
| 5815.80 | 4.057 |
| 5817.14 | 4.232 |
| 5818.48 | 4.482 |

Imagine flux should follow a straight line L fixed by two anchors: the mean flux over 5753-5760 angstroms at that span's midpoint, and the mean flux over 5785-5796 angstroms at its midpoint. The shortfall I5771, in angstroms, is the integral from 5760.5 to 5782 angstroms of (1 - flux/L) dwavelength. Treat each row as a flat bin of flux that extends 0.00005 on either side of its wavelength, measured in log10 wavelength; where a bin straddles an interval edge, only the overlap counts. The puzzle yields -0.7 angstroms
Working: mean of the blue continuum 3.93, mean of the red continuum 4.05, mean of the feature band 4.12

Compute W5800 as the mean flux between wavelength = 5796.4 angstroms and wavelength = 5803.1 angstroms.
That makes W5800 4.51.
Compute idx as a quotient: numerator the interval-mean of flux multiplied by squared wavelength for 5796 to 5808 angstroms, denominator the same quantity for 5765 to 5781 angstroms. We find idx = 1.1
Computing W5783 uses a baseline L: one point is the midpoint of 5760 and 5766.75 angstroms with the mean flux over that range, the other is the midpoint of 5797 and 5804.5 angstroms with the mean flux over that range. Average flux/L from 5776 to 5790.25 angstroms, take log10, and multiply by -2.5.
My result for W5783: 0.08 mag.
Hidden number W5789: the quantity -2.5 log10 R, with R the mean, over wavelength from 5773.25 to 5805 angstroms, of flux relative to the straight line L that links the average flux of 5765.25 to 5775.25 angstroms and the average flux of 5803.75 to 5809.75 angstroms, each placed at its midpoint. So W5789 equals 0.02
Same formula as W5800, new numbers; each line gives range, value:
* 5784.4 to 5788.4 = 3.78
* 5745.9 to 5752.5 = 4.02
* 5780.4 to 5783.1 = 3.84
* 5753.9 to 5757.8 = 3.8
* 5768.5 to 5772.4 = 4.33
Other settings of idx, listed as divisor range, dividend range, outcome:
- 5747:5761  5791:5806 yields 1.11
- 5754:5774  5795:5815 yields 1.06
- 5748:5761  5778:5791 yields 0.98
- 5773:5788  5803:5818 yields 1.05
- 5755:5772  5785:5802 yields 1.05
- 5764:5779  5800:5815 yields 0.99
